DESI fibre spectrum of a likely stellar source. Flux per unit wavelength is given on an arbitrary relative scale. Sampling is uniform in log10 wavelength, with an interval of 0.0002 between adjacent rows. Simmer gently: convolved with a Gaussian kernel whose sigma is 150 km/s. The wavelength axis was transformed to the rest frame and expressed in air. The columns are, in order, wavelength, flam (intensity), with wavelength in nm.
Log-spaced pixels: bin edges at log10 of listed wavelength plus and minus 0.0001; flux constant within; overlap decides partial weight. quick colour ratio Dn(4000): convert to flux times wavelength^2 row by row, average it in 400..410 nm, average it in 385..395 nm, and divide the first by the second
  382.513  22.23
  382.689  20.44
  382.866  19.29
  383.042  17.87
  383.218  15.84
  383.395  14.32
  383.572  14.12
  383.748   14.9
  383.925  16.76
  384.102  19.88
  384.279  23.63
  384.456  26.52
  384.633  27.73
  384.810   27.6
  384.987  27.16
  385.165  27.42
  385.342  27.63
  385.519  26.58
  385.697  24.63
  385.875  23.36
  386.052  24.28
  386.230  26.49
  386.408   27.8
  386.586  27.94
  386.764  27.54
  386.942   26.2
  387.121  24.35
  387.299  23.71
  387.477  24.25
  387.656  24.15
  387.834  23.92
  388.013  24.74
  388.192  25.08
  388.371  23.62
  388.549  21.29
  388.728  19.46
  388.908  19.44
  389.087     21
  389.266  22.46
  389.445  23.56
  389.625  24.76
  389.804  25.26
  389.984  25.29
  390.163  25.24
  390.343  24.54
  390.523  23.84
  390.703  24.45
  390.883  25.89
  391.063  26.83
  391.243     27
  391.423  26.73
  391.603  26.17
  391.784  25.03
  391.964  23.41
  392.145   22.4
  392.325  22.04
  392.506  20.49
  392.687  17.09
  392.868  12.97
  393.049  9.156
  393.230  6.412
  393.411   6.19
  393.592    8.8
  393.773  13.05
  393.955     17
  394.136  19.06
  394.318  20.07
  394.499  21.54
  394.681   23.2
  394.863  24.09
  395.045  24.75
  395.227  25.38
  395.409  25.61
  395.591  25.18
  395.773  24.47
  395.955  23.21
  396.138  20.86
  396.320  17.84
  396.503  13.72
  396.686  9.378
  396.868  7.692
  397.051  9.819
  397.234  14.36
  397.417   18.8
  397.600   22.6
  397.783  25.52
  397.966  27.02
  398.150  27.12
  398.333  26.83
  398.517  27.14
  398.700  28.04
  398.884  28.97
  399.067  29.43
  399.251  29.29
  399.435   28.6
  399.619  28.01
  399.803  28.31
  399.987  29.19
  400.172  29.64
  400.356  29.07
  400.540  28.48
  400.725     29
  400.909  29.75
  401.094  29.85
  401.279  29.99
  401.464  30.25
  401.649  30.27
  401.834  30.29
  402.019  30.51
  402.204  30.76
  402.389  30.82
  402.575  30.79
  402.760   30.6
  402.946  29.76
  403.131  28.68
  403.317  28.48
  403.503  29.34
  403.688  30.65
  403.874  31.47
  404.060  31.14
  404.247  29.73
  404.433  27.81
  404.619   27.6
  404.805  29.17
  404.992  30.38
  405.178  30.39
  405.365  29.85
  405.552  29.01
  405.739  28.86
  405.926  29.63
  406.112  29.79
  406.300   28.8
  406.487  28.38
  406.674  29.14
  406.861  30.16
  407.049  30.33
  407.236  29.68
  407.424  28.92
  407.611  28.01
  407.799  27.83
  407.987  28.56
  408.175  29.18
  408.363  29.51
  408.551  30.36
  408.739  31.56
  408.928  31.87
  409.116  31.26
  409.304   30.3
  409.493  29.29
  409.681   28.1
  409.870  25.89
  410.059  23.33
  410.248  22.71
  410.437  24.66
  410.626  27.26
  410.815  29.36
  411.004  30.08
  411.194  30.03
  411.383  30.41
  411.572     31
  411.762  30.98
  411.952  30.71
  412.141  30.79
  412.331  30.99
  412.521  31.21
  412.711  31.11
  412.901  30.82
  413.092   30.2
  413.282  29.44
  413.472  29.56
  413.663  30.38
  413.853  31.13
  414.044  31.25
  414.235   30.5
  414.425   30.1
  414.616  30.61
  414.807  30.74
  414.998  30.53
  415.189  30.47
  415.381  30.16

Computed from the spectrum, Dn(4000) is 1.43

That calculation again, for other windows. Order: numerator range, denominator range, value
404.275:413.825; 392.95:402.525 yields 1.33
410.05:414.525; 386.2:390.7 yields 1.38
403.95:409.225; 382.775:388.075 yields 1.41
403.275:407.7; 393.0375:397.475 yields 1.79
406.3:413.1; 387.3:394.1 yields 1.52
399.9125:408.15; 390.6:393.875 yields 1.64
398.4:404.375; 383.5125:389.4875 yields 1.34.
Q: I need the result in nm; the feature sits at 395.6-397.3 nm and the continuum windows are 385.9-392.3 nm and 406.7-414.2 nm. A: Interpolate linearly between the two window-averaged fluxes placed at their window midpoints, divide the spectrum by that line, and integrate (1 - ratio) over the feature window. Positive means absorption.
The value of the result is 0.65 nm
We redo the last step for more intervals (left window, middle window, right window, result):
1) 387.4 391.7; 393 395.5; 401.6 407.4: 0.807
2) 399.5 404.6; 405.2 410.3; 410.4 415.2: 0.171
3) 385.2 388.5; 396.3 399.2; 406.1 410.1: 0.662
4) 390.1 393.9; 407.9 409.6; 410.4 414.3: -0.112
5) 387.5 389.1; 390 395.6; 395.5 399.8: 0.452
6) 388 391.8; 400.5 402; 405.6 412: -0.153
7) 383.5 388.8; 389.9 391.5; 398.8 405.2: 0.012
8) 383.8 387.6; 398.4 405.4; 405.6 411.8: -0.422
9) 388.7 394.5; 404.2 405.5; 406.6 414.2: -0.119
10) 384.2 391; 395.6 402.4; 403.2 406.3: 0.685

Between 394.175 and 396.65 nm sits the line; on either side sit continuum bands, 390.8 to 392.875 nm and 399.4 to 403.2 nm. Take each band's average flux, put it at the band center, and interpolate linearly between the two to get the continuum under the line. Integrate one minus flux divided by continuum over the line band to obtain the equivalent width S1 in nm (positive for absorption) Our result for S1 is 0.36 nm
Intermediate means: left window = 23.4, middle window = 21.9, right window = 29.7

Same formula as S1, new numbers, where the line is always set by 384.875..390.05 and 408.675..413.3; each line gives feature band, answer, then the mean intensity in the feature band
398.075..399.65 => -0.075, 28.2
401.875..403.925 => -0.181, 30.2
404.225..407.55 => -0.117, 29.3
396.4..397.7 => 0.620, 13.9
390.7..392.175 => -0.006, 25.5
